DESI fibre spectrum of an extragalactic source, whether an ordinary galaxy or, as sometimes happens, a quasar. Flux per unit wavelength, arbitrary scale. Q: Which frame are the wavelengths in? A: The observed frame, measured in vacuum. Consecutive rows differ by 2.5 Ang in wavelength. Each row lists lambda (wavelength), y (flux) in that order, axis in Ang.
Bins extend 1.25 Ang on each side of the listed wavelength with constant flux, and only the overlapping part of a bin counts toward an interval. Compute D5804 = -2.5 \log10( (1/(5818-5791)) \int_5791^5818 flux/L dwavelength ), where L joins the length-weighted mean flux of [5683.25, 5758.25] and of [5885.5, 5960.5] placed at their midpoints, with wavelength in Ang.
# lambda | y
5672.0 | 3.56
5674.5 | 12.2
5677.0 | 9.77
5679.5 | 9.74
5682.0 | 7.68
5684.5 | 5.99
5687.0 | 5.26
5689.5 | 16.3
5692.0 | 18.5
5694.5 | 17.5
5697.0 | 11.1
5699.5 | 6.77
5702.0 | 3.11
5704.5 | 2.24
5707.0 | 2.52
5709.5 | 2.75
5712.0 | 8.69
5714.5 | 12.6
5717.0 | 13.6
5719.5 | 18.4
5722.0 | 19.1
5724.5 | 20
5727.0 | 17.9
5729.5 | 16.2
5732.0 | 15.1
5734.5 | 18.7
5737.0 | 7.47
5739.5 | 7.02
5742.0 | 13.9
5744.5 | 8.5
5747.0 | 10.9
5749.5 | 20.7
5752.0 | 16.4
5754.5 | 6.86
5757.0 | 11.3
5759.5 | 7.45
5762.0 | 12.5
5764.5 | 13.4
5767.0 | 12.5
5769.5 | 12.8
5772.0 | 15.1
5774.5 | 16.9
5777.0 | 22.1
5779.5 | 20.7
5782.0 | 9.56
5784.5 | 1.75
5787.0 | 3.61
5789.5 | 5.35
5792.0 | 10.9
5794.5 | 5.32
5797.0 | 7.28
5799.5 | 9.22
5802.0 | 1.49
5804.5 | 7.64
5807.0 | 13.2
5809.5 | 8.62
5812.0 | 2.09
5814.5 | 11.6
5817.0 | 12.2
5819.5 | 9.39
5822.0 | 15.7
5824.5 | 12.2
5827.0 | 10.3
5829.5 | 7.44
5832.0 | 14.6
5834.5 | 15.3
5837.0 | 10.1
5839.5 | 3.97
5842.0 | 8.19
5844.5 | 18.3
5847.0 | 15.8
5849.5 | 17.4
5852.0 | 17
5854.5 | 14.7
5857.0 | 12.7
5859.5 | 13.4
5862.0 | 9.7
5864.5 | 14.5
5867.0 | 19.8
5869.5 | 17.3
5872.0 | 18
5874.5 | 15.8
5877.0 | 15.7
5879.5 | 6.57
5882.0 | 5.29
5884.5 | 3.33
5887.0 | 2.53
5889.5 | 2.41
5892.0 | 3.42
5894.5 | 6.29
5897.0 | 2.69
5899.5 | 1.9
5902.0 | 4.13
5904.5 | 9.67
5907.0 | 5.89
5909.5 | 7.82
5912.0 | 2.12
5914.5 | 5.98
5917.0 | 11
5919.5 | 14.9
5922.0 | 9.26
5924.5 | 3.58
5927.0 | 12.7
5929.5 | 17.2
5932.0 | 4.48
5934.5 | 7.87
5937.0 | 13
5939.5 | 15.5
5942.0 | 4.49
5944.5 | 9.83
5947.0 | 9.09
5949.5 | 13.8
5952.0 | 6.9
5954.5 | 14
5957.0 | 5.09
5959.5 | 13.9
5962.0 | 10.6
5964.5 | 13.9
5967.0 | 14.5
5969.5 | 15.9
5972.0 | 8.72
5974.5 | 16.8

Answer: 0.26 mag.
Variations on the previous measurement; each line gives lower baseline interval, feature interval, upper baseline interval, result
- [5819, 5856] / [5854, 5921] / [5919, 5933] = 0.250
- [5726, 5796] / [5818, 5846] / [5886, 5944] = -0.154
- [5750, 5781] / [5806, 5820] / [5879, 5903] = 0.080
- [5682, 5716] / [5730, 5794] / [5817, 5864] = -0.161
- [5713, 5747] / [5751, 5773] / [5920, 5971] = 0.156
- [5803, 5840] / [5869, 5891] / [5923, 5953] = 0.091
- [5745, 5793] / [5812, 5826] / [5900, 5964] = -0.006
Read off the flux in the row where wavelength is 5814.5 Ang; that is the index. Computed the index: 11.6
